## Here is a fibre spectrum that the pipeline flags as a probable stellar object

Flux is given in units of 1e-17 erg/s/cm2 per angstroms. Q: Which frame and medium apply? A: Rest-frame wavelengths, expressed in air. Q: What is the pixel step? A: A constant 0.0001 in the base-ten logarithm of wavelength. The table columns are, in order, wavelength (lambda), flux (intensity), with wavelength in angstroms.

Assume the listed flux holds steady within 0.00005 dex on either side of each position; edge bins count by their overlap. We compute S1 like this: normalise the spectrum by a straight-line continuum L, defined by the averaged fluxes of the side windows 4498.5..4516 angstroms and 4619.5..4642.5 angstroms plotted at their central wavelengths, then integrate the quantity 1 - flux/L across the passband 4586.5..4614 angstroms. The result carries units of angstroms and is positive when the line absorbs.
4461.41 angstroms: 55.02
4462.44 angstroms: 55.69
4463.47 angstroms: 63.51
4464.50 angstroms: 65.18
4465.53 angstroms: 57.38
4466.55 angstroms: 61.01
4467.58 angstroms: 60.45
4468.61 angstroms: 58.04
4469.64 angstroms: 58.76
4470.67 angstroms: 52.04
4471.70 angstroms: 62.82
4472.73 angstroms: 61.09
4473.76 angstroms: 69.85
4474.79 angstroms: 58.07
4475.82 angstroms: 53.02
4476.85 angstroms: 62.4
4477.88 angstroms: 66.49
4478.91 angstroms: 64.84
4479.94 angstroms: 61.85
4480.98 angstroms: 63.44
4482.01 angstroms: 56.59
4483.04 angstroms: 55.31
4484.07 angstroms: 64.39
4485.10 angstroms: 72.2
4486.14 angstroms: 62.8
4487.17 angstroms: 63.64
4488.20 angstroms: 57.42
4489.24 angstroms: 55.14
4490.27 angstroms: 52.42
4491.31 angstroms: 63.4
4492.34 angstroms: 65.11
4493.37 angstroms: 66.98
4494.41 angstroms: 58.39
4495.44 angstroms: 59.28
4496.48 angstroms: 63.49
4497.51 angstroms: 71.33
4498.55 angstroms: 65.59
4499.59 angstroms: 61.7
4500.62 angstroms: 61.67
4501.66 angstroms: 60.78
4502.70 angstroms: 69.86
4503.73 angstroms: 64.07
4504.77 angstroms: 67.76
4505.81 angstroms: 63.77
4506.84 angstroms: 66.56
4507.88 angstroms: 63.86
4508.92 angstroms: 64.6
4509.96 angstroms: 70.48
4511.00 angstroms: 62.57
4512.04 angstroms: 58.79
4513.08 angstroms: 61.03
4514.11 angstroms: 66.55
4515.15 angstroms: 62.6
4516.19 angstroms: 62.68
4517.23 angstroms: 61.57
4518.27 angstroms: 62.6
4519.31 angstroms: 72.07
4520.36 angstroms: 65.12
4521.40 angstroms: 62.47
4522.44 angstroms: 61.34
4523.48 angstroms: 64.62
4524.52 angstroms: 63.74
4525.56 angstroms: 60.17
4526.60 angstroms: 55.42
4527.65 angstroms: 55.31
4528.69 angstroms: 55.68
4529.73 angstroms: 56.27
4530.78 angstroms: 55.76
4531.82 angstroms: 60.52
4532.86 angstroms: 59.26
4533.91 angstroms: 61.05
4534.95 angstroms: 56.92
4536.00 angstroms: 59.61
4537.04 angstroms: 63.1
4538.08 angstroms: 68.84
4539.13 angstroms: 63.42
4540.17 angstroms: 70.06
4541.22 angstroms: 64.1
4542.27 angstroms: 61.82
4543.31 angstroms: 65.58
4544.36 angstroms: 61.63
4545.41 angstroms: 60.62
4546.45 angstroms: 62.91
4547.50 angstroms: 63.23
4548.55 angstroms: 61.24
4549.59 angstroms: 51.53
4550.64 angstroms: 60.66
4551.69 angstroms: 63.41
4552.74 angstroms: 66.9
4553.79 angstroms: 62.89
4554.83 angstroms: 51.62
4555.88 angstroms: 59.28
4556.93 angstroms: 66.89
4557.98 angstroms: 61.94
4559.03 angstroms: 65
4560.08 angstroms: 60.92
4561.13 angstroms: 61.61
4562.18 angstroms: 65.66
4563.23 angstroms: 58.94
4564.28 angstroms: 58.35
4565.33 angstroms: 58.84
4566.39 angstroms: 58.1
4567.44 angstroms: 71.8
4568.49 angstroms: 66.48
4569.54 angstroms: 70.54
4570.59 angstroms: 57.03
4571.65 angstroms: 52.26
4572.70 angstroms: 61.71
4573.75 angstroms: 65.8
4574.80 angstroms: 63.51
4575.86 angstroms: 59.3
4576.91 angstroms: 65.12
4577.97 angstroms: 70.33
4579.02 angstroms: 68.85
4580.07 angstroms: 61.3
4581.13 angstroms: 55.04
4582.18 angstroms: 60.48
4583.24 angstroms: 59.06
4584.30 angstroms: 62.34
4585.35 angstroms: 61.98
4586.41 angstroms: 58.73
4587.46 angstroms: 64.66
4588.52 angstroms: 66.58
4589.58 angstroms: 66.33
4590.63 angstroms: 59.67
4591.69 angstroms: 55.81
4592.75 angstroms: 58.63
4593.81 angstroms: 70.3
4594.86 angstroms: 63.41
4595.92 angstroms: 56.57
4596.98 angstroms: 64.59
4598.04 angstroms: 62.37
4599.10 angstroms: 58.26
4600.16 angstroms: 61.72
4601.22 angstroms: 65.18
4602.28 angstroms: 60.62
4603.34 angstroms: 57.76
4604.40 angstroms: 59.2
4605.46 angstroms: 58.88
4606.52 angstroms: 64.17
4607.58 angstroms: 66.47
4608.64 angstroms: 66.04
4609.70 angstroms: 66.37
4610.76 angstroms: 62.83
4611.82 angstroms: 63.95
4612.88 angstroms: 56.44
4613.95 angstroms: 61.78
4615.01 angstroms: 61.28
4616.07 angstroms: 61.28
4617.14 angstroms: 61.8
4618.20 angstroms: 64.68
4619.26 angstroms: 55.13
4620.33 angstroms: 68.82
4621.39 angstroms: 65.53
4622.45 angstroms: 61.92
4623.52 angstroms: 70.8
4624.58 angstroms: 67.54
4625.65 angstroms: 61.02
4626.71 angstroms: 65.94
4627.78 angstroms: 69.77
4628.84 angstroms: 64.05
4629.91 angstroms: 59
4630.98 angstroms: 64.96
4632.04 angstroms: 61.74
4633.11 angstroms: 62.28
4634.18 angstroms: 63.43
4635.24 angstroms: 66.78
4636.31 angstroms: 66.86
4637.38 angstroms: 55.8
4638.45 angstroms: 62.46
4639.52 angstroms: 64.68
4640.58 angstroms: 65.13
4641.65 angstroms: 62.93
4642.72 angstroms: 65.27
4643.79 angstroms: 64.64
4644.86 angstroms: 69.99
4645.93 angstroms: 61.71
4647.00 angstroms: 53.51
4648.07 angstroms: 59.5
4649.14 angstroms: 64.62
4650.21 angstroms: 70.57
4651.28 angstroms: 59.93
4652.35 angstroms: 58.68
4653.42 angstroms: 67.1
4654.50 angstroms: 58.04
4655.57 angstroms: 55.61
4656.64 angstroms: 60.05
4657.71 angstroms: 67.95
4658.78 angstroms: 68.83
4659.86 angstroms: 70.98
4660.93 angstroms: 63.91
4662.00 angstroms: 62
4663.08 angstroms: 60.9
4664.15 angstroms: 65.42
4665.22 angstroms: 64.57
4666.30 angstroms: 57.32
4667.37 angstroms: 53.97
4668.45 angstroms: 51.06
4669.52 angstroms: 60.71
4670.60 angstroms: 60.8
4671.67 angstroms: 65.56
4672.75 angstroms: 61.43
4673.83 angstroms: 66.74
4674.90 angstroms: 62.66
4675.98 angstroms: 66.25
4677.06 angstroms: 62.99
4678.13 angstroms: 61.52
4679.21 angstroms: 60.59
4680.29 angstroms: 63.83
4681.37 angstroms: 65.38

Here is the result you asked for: 0.87 angstroms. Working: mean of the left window 64.2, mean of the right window 64.2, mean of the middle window 62.2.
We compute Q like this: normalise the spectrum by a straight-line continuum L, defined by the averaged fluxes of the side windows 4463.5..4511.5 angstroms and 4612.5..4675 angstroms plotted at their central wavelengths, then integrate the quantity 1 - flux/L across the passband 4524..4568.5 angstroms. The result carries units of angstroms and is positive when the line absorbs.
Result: 0.9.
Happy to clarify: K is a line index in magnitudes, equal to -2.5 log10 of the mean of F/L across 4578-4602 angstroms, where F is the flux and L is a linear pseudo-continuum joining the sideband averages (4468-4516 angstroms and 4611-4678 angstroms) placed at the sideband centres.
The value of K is 0.012 mag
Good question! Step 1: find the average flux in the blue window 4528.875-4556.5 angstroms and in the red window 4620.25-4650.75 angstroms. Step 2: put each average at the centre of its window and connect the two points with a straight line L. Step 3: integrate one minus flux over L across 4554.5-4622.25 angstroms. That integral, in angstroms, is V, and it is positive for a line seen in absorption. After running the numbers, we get 0.5 angstroms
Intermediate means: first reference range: 61.2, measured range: 62.2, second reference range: 64.1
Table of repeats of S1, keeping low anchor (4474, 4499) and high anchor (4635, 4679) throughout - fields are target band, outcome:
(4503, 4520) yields -0.70 angstroms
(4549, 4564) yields 0.24 angstroms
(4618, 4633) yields -0.43 angstroms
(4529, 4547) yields 0.10 angstroms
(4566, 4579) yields -0.31 angstroms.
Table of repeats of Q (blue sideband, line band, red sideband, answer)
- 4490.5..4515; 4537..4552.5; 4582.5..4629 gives 0.2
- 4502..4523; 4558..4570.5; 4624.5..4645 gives 0.2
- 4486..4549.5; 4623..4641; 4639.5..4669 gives -0.5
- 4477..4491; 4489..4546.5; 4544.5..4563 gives -1.1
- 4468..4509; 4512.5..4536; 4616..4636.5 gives 0.7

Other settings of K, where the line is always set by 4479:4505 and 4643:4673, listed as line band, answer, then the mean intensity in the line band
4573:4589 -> -0.01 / 62.8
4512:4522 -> -0.02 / 63.8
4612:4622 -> 0.01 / 61.9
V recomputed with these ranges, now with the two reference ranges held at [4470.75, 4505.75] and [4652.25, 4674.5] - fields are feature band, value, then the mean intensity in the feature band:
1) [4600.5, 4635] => -0.6 angstroms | 63.2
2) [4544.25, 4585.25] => 0.2 angstroms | 61.9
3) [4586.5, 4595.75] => -0.1 angstroms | 62.7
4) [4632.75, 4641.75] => -0.2 angstroms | 63.4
